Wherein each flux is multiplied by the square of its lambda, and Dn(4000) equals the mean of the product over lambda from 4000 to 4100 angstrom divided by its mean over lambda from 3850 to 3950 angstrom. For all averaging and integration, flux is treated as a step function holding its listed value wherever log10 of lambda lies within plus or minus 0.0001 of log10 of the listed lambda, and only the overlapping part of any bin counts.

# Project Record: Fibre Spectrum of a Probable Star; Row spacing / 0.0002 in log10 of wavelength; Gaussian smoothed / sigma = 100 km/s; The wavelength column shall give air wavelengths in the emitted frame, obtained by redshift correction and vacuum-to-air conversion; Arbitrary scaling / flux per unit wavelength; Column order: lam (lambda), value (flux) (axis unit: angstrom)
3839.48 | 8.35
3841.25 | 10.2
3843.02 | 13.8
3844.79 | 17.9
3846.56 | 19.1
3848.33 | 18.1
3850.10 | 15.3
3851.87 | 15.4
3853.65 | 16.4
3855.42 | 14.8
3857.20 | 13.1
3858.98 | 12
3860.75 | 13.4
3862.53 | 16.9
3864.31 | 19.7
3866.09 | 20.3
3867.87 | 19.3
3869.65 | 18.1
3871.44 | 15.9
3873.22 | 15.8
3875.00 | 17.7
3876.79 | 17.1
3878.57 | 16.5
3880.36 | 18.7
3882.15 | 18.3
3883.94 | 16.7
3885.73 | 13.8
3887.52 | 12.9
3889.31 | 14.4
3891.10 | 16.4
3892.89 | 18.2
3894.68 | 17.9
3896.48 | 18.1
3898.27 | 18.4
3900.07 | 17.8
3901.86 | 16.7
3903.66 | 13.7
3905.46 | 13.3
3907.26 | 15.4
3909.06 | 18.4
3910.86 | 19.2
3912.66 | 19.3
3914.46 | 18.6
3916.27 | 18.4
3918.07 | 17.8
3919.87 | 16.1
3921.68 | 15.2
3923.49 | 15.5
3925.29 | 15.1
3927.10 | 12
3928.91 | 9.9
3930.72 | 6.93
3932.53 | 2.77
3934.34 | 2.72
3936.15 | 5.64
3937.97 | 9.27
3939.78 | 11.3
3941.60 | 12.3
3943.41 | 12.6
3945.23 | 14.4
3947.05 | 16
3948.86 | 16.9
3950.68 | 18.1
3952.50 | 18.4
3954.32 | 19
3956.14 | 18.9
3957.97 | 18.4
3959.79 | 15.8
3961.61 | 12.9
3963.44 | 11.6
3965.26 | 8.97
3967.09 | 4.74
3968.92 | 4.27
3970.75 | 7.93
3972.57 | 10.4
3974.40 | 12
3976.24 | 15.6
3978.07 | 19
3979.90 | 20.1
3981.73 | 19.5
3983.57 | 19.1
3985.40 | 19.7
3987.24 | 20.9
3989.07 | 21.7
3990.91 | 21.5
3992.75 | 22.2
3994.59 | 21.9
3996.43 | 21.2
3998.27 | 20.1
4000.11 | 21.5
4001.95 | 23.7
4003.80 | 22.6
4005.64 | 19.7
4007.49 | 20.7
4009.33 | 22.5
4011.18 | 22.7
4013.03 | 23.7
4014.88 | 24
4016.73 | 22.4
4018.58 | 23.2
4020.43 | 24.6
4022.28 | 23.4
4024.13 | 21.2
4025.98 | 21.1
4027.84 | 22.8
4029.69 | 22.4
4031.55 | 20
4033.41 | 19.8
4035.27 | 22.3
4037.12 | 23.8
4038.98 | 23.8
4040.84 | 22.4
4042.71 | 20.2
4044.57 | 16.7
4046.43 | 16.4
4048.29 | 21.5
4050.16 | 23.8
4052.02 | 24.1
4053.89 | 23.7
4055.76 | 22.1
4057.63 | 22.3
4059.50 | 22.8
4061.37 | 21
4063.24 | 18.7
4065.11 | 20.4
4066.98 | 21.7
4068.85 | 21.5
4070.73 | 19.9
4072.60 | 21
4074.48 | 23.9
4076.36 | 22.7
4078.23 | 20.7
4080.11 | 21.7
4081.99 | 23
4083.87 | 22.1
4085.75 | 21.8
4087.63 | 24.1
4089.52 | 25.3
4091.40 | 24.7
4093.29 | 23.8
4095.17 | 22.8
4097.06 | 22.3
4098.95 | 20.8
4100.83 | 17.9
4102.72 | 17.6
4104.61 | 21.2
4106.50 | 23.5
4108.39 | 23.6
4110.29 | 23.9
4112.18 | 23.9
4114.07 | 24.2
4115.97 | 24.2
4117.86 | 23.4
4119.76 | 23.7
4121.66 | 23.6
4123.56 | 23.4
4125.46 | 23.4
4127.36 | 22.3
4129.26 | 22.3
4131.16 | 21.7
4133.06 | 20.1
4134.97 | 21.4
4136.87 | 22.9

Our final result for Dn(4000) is 1.6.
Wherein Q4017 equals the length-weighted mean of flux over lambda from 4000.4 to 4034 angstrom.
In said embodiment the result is 22.3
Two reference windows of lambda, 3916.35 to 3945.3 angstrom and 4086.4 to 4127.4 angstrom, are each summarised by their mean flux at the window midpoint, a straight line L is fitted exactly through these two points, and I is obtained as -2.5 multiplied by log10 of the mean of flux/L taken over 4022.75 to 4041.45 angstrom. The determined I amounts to -0.22 mag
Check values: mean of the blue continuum 11.3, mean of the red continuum 22.9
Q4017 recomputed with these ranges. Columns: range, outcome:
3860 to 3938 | 15.4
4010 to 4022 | 23.4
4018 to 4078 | 21.7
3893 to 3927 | 16.9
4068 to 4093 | 22.5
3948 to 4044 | 19.2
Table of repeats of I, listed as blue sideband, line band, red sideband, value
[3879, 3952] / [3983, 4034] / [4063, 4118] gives -0.17 mag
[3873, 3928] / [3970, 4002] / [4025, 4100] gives 0.04 mag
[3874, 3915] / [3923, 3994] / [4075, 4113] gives 0.32 mag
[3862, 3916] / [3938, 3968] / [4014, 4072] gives 0.31 mag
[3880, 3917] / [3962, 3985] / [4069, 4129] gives 0.42 mag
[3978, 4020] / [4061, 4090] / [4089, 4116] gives 0.02 mag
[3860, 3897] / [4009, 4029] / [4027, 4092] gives -0.11 mag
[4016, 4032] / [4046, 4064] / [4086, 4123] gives 0.04 mag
